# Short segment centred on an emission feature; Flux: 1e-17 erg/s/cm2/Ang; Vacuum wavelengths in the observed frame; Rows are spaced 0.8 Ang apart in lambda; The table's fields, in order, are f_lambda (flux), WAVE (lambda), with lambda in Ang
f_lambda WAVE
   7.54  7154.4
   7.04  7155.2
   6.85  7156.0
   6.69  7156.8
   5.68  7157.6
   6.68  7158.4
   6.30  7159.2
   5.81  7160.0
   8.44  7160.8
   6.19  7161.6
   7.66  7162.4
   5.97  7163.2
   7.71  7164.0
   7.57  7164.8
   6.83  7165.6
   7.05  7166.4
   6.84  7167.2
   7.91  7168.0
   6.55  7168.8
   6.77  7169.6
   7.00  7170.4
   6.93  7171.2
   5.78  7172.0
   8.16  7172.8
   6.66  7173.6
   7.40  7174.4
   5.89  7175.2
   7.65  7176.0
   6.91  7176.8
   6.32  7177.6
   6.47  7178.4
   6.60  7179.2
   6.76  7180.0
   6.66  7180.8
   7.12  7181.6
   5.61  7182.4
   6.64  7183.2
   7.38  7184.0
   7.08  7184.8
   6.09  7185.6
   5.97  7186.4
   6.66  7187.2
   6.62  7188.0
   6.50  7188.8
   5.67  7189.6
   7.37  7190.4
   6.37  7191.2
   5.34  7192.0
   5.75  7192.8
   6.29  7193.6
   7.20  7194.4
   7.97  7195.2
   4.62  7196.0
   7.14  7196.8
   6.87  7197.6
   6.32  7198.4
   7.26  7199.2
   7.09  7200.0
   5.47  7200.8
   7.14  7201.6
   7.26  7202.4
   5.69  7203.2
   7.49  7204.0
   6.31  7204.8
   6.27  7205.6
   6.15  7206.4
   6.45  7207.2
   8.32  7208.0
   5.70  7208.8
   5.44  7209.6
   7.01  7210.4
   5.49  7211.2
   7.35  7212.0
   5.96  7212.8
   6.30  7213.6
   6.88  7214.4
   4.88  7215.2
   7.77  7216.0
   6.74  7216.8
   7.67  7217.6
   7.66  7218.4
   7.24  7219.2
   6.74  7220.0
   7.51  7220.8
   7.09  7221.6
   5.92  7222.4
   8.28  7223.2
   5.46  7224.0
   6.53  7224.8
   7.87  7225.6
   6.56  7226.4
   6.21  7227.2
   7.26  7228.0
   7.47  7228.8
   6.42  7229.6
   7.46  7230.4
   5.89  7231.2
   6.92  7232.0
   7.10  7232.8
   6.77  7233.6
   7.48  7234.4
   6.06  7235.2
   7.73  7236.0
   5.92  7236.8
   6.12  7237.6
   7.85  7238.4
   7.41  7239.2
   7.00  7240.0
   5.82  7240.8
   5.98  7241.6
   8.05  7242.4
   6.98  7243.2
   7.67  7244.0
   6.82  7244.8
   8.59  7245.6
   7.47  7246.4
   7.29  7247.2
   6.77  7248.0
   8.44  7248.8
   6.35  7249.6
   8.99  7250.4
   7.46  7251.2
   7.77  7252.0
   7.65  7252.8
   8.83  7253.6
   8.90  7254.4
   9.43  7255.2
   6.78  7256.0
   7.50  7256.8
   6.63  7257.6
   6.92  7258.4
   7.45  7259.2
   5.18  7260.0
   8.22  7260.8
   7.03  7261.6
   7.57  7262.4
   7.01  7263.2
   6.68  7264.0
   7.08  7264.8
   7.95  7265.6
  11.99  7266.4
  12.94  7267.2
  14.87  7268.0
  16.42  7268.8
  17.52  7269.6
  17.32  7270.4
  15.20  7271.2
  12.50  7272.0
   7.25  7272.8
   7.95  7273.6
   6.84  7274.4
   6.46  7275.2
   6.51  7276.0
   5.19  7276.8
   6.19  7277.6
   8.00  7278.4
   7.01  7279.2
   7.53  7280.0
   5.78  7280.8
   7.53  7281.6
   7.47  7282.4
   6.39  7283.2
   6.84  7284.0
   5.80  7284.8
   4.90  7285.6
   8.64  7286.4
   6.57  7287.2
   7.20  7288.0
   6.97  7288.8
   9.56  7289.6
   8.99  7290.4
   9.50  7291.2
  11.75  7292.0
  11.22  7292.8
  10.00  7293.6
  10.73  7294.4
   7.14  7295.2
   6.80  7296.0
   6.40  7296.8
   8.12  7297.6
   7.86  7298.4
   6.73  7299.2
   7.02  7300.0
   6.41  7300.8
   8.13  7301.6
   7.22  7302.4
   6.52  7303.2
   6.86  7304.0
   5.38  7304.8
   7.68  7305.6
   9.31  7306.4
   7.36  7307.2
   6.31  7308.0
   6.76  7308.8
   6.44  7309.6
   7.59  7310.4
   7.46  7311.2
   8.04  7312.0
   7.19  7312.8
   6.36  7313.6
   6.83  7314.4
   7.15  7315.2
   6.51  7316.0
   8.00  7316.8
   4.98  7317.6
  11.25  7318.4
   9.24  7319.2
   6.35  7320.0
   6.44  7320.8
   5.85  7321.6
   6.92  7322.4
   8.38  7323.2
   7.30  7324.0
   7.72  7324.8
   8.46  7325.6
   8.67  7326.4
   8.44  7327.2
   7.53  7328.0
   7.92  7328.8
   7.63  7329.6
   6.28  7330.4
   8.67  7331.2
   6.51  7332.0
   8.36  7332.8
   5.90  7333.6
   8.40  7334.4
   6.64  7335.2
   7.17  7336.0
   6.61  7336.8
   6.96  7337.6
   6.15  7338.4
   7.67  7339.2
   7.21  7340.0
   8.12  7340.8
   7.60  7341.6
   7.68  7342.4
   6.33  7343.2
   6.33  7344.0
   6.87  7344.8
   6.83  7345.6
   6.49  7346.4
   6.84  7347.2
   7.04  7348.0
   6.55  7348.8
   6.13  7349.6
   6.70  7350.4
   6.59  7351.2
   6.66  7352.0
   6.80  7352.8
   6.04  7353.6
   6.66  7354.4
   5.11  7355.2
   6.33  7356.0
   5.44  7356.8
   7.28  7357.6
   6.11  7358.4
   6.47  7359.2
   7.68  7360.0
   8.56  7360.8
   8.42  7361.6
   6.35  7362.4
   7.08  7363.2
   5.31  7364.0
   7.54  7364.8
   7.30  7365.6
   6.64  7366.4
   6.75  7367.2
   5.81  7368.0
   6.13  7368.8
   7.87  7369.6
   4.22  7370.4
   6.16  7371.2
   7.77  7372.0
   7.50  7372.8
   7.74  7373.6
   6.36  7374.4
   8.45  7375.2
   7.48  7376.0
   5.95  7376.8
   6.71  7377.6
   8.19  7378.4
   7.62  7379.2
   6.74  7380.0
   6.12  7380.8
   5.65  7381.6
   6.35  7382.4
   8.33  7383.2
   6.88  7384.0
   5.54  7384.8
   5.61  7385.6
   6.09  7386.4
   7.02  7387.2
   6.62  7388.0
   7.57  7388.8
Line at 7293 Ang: [N II]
